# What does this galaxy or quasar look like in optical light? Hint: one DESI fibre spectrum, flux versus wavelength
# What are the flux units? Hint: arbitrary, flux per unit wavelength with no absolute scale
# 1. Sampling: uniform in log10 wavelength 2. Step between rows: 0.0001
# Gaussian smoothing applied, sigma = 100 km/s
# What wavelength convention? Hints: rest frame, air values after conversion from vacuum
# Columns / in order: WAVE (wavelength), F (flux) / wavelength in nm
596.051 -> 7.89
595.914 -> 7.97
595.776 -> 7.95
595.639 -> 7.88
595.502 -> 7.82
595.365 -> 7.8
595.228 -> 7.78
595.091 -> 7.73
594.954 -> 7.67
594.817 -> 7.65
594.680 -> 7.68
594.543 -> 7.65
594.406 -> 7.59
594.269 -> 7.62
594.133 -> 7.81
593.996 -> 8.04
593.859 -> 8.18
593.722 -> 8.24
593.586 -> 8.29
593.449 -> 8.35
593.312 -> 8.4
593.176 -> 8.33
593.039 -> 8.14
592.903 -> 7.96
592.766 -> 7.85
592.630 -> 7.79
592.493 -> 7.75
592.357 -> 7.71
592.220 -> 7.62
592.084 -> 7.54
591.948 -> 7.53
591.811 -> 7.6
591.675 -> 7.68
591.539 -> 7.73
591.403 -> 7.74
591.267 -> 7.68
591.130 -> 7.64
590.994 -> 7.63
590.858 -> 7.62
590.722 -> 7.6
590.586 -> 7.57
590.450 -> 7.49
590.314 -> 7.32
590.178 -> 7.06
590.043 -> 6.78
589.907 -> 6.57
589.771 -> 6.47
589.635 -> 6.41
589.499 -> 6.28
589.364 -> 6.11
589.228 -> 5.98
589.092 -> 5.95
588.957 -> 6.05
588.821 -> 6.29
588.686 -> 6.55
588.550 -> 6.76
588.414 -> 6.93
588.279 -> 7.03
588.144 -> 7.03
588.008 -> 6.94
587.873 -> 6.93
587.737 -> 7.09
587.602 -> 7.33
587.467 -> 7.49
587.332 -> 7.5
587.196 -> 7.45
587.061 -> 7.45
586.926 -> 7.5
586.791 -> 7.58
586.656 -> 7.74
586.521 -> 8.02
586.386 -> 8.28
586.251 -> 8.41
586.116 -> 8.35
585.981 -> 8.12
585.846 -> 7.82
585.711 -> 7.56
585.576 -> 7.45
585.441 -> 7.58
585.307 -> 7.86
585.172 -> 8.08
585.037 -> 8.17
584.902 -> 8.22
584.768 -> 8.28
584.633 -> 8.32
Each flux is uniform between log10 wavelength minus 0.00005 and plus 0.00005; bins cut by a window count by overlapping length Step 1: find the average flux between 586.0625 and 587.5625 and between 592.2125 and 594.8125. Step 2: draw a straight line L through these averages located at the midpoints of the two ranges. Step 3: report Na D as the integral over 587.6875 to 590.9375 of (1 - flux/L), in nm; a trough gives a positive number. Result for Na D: 0.44 nm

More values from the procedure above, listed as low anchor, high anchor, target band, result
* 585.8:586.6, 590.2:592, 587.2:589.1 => 0.25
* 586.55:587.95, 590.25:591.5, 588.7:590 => 0.22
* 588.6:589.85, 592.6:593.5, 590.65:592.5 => -0.06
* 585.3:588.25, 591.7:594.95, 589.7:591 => 0.09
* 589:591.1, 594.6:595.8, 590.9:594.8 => -0.26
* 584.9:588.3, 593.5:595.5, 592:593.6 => -0.03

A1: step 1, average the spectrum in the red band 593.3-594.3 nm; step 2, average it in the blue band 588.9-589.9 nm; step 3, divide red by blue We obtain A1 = 1.31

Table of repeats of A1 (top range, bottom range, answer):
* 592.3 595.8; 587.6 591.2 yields 1.15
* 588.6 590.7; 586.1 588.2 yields 0.88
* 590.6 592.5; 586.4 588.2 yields 1.03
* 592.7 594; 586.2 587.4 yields 1.05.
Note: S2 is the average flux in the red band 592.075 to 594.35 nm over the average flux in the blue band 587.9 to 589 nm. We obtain 1.2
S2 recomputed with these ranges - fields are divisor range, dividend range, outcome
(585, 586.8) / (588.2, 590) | 0.81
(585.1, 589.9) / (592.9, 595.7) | 1.10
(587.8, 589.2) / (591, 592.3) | 1.15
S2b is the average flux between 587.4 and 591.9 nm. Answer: 7.01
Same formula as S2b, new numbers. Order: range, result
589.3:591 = 6.98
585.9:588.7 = 7.47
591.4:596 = 7.86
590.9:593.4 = 7.8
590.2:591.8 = 7.59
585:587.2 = 7.86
